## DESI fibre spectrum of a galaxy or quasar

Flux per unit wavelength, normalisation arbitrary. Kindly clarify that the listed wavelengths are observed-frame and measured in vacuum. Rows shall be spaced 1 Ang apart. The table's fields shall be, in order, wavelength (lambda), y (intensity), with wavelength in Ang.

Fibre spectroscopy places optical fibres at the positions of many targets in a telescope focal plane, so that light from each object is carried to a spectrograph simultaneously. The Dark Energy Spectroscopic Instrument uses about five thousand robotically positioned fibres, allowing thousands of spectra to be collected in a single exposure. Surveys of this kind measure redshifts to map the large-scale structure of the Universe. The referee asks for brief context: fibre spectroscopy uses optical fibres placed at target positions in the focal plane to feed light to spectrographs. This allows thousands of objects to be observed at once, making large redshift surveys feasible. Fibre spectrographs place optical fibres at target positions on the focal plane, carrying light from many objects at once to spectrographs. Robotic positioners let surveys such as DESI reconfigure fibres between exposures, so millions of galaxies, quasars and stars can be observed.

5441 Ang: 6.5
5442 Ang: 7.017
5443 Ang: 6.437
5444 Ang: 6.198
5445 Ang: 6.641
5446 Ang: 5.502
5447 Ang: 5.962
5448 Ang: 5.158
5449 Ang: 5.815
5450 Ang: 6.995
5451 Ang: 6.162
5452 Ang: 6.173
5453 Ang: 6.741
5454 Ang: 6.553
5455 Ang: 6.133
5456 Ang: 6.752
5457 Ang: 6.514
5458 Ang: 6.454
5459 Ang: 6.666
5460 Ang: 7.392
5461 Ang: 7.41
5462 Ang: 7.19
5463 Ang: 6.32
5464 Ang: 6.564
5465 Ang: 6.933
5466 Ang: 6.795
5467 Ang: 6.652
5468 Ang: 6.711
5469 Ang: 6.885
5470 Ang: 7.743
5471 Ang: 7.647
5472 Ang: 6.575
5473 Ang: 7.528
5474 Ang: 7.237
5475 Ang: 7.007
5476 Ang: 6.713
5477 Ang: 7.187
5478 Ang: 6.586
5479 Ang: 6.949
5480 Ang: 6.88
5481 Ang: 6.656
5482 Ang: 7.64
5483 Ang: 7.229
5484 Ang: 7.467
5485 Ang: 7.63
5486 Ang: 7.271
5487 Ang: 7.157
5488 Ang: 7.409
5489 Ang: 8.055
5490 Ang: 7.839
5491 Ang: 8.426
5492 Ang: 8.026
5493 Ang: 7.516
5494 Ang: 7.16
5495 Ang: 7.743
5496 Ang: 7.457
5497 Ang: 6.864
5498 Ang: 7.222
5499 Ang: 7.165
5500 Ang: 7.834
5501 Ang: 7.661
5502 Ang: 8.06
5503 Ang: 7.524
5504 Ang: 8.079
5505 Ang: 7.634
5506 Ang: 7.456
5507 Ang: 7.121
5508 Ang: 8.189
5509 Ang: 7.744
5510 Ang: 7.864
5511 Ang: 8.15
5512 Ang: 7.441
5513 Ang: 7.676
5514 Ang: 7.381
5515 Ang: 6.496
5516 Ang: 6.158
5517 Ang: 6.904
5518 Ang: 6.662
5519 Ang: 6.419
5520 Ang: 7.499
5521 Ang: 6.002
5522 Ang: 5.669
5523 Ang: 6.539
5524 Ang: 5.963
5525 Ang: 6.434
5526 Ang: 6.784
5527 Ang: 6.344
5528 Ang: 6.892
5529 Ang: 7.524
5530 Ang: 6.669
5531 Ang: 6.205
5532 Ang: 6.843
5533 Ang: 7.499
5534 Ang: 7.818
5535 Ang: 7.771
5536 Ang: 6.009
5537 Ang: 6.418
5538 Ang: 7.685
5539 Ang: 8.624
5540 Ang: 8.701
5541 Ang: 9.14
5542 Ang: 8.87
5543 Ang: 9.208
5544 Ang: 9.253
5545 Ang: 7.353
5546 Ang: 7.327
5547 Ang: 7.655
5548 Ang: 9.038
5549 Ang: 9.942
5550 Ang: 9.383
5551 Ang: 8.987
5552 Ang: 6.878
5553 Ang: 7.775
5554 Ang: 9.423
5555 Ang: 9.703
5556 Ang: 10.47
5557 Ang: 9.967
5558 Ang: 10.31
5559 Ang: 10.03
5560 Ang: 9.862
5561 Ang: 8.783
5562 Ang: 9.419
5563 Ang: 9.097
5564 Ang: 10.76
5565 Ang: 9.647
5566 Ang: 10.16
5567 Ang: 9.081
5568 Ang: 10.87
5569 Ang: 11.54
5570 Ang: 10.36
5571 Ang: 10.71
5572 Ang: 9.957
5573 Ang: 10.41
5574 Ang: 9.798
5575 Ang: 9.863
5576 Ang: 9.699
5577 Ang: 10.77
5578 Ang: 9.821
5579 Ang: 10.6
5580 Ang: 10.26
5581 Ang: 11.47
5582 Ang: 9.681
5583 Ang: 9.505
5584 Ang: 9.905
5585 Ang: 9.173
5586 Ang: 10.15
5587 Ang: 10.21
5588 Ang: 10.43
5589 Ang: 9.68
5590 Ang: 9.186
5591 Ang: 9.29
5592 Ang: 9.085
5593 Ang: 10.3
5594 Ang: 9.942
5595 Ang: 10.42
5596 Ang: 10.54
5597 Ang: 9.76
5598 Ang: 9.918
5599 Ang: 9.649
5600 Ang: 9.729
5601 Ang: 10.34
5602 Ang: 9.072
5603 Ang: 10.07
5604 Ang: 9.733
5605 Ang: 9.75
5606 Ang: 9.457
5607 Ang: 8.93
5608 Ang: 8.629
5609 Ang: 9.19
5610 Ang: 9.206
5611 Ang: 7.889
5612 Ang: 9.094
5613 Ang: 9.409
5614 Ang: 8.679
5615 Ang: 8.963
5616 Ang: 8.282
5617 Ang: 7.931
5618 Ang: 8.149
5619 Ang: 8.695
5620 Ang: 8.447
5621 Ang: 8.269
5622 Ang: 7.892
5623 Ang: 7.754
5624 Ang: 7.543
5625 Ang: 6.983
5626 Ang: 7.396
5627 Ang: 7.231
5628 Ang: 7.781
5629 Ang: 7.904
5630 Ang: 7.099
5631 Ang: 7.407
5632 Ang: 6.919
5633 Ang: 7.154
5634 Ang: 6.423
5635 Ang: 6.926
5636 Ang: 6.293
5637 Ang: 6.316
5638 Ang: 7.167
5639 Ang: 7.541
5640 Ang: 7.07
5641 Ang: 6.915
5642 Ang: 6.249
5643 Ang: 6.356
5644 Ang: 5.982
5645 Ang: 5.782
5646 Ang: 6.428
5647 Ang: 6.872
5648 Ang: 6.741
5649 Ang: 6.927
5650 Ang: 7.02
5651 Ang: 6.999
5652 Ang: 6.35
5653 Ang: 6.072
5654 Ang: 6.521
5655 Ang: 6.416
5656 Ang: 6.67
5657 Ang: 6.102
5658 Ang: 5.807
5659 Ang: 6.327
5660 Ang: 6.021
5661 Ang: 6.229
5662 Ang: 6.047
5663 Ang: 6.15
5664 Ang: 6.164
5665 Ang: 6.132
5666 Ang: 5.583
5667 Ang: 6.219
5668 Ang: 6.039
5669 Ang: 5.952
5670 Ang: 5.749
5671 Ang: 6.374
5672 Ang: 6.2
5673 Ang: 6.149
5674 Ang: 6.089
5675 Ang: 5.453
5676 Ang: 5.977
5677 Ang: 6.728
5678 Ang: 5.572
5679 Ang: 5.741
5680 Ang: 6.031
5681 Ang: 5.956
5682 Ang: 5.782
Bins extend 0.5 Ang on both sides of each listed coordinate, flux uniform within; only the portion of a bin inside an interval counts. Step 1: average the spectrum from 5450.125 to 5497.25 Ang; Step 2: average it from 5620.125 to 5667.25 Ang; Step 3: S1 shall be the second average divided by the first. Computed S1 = 1.0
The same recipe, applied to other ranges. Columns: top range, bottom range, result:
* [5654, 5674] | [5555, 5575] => 0.61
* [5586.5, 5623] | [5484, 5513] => 1.21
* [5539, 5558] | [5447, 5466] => 1.36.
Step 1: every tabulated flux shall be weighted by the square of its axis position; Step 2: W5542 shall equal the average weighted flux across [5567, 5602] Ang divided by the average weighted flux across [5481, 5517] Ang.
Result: 1.38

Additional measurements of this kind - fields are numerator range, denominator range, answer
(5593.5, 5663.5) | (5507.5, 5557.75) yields 1.04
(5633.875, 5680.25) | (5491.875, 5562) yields 0.85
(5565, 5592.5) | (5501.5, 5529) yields 1.45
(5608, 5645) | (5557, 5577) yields 0.77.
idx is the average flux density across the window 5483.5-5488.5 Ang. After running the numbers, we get 7.39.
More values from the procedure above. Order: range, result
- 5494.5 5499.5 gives 7.29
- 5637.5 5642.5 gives 6.99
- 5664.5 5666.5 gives 5.86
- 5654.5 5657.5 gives 6.4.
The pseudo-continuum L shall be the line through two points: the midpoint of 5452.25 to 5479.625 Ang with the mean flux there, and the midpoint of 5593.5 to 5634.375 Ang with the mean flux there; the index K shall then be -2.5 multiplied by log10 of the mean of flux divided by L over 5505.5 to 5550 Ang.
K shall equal 0.03 mag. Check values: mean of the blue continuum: 6.88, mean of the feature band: 7.42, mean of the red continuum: 8.63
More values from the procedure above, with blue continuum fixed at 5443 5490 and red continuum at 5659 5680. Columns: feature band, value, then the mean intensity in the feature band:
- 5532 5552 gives -0.24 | 8.18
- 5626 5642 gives -0.15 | 7.06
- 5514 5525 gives 0.02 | 6.47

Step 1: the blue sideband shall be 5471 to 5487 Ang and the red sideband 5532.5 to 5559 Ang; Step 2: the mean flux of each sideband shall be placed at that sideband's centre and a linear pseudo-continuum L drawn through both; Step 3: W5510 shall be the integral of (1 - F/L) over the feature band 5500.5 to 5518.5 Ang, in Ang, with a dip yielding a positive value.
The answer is 0.7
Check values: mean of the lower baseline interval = 7.12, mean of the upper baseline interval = 8.54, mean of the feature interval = 7.46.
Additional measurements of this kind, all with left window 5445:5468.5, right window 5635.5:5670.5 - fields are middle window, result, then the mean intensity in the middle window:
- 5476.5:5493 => -2.3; 7.4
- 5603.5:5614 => -4.4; 9.11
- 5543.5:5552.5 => -2.8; 8.42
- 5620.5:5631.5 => -2.0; 7.57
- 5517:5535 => -0.7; 6.73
